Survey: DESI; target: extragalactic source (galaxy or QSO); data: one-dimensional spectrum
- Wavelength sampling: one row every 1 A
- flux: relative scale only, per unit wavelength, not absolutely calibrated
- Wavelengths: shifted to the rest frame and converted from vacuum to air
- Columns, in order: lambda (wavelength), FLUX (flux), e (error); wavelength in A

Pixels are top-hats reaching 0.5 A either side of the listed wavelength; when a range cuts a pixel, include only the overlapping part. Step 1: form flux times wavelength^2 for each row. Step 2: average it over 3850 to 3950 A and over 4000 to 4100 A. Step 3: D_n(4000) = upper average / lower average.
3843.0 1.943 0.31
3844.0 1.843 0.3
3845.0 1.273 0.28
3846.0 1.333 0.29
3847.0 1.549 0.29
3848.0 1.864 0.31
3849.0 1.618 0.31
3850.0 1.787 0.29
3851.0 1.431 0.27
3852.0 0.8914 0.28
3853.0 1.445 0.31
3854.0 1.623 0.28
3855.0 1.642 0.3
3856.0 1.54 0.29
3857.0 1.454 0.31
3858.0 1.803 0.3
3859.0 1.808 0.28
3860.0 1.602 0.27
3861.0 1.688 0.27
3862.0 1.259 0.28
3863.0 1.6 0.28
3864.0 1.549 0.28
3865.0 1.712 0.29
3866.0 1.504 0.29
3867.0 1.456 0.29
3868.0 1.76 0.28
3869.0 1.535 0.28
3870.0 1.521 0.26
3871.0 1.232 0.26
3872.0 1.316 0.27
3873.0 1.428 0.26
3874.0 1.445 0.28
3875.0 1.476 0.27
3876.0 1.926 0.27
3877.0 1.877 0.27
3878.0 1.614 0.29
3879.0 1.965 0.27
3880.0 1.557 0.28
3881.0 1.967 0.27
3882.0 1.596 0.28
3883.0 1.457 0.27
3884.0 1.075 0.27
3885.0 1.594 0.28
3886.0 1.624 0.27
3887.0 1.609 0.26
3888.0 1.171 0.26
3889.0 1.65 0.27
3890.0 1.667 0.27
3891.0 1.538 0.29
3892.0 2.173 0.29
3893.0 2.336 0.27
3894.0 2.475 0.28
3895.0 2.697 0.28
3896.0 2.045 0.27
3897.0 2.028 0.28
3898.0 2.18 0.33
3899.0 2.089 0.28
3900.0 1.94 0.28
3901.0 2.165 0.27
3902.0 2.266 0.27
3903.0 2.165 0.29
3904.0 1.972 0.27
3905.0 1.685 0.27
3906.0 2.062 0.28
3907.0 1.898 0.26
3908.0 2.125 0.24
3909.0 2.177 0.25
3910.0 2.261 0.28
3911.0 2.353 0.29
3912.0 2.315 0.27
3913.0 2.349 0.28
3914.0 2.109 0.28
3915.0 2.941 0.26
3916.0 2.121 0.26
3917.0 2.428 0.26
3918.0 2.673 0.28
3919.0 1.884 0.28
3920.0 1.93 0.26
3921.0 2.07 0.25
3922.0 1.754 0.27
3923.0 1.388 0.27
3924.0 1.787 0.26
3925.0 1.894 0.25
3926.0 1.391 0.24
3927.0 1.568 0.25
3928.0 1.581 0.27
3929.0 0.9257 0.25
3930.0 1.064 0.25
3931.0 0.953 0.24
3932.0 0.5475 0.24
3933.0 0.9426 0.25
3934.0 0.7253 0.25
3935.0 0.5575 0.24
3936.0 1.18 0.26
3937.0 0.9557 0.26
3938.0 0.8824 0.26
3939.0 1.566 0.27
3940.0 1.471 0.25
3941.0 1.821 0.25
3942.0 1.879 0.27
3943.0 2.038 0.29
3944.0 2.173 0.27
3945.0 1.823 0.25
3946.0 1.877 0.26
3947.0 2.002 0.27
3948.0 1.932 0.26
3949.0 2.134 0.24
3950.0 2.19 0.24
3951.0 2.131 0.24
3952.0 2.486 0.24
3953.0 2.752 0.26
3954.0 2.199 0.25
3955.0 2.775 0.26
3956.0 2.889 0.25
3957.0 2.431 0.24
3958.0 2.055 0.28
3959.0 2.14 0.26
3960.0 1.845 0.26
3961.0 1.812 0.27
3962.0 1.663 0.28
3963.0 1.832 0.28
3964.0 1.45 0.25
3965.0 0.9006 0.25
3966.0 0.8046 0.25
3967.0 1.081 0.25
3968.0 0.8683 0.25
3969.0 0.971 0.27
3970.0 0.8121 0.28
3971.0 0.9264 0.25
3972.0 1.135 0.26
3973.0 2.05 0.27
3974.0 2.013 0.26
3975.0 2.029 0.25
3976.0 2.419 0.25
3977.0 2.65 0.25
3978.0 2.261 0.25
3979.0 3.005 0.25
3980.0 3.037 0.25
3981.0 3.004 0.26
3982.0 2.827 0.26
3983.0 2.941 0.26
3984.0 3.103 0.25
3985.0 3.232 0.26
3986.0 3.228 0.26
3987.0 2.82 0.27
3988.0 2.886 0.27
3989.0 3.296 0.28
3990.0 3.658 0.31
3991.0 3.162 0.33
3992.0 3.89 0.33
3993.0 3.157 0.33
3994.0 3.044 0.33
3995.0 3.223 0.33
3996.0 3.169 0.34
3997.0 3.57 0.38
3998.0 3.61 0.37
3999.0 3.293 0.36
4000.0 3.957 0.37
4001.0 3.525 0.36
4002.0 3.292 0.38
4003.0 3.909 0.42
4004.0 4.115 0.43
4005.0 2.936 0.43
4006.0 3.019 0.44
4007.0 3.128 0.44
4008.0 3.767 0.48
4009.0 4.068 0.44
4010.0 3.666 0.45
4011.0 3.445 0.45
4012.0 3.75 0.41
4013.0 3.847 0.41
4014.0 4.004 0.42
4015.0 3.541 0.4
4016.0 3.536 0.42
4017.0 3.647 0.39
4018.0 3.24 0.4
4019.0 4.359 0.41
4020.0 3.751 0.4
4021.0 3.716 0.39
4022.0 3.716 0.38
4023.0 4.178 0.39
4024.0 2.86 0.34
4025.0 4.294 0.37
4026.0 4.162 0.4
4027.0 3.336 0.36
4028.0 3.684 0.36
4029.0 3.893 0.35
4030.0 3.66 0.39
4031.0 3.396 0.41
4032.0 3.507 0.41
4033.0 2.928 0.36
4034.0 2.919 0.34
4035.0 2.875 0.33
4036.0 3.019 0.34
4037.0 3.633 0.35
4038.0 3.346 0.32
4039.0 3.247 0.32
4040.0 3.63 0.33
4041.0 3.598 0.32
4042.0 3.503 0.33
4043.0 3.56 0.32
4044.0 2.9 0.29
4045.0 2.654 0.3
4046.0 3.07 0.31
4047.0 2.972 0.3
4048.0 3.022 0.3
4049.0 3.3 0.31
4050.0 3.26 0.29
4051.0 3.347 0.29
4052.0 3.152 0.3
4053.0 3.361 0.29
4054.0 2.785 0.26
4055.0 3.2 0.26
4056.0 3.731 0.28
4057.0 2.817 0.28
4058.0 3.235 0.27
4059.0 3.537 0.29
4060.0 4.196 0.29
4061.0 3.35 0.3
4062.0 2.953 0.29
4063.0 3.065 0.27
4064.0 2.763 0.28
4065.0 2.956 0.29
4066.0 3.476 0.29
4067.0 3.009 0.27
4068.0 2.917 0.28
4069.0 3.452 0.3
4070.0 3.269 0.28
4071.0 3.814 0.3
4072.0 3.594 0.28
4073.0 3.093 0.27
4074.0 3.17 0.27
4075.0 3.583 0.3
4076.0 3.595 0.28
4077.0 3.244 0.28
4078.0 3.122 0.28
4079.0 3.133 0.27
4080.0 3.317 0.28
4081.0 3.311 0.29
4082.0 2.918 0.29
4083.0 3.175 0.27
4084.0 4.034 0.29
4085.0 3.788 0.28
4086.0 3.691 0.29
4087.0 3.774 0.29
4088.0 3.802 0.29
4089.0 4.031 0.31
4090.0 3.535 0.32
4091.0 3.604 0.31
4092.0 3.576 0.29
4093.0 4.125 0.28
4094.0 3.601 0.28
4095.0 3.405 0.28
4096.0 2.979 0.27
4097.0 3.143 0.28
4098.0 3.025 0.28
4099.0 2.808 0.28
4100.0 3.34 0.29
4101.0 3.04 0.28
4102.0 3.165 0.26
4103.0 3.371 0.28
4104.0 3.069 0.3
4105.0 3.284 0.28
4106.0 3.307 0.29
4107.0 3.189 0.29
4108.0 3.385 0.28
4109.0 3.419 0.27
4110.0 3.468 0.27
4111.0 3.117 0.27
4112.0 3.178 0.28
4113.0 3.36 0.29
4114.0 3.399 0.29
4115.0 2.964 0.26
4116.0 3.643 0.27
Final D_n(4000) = 2.14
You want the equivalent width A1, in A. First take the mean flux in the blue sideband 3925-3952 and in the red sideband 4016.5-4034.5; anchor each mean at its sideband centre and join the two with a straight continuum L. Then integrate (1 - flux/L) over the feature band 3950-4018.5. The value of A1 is -2.6 A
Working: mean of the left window 1.5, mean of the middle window 2.74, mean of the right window 3.62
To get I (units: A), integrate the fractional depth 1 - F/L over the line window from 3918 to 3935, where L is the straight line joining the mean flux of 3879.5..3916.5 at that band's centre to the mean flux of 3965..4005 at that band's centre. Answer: 6.1 A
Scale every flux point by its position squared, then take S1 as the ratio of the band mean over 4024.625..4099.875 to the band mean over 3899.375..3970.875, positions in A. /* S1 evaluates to 2.01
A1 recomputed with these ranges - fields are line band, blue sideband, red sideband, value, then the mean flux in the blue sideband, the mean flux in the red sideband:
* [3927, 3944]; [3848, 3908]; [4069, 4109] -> 7.4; 1.72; 3.4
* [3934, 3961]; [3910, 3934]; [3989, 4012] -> 5.2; 1.77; 3.48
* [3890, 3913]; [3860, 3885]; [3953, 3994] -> -4.6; 1.56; 2.3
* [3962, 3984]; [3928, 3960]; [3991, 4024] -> 6.2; 1.73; 3.58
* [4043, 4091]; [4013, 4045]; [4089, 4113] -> 1.5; 3.53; 3.33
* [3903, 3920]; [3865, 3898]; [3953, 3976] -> -4.9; 1.7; 1.71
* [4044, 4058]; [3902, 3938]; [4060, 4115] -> -0.6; 1.73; 3.34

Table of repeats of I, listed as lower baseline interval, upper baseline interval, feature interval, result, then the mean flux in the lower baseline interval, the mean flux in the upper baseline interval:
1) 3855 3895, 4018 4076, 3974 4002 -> -3.15 A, 1.64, 3.37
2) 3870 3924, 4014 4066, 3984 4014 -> -4.79 A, 1.92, 3.39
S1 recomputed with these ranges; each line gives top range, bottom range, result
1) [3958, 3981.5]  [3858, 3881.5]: 1.17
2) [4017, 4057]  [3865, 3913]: 2.00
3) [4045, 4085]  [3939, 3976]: 1.89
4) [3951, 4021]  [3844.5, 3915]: 1.68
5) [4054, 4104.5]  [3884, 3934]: 1.95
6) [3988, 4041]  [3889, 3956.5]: 1.94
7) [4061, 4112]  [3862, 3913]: 2.03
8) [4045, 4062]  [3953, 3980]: 1.83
